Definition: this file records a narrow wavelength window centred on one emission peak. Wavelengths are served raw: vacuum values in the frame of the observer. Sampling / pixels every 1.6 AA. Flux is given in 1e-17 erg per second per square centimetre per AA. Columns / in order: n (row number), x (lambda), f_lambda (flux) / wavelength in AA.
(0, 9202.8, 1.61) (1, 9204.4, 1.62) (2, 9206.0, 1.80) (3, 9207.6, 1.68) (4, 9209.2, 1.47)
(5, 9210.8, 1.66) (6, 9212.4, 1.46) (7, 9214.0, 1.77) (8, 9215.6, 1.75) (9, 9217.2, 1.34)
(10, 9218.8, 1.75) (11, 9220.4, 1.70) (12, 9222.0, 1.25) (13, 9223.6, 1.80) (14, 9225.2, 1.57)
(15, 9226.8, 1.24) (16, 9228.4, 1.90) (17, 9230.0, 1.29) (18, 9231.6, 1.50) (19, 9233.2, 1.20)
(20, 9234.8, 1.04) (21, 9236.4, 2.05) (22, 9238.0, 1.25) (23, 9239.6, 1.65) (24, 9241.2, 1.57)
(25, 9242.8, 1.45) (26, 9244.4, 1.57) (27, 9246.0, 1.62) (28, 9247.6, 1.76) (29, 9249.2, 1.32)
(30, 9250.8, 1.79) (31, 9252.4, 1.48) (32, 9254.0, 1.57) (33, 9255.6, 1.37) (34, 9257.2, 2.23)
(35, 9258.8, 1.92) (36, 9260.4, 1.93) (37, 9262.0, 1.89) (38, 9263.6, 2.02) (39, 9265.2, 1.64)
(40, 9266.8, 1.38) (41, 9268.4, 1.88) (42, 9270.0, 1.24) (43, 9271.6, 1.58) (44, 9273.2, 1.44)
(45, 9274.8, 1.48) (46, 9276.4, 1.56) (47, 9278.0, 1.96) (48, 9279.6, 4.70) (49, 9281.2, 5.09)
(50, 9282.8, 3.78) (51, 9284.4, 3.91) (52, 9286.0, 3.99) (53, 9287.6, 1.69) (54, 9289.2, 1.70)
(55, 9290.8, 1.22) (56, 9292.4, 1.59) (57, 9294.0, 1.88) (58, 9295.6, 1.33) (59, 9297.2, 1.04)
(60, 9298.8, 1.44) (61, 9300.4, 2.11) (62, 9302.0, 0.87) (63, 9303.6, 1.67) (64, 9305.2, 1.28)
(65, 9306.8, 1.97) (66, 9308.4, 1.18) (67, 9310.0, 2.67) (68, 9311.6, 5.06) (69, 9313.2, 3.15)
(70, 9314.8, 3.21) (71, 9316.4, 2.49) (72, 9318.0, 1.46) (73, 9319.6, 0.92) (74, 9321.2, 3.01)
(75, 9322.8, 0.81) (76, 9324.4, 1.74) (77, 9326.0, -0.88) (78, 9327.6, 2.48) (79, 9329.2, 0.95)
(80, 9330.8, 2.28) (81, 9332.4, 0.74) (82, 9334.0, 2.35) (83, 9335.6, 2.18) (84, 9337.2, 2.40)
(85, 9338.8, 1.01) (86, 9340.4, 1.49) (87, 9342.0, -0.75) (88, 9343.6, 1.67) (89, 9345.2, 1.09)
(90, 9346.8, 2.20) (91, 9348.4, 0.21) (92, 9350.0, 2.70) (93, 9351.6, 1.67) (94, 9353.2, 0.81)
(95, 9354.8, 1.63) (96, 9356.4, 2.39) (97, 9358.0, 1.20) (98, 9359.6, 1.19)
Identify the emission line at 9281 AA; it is Halpha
